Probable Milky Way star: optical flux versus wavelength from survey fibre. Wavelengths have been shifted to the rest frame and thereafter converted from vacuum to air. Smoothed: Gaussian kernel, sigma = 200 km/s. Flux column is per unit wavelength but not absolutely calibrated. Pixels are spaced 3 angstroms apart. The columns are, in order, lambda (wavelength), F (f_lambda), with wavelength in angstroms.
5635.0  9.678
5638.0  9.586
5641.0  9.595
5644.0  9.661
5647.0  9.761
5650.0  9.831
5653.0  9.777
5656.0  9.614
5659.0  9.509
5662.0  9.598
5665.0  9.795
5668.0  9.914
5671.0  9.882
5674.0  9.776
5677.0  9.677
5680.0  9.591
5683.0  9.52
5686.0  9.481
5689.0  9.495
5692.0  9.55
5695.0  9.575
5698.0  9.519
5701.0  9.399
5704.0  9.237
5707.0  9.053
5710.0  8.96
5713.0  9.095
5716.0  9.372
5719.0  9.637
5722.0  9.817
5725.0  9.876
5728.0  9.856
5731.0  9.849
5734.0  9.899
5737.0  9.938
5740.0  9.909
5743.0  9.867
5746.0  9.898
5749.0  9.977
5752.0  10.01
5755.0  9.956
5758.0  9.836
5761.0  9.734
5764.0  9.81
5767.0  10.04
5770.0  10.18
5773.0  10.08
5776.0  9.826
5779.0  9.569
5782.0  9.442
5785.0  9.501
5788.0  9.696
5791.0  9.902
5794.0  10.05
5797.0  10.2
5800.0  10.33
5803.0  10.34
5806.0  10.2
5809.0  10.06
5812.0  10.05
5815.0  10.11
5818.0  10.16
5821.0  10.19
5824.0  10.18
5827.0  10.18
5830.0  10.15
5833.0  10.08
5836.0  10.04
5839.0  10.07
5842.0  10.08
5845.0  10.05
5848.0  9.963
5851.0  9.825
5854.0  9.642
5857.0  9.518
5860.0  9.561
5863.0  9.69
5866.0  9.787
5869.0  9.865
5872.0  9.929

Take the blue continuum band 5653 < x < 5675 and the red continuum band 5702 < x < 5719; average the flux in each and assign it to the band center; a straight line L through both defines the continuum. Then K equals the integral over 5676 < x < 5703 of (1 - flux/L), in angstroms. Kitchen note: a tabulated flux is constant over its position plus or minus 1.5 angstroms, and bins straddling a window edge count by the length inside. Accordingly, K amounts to -0.26 angstroms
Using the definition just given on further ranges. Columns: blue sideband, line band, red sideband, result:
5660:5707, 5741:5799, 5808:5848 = 0.1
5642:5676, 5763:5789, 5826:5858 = 0.2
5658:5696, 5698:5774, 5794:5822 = 1.2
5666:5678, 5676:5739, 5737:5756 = 2.1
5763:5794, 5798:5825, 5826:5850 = -0.6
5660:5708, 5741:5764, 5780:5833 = -0.1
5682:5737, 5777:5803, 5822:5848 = 0.1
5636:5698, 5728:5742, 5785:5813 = 0.0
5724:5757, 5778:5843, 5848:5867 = -1.7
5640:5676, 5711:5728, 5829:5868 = 0.4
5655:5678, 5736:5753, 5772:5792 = -0.4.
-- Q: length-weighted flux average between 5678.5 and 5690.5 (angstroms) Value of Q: 9.52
